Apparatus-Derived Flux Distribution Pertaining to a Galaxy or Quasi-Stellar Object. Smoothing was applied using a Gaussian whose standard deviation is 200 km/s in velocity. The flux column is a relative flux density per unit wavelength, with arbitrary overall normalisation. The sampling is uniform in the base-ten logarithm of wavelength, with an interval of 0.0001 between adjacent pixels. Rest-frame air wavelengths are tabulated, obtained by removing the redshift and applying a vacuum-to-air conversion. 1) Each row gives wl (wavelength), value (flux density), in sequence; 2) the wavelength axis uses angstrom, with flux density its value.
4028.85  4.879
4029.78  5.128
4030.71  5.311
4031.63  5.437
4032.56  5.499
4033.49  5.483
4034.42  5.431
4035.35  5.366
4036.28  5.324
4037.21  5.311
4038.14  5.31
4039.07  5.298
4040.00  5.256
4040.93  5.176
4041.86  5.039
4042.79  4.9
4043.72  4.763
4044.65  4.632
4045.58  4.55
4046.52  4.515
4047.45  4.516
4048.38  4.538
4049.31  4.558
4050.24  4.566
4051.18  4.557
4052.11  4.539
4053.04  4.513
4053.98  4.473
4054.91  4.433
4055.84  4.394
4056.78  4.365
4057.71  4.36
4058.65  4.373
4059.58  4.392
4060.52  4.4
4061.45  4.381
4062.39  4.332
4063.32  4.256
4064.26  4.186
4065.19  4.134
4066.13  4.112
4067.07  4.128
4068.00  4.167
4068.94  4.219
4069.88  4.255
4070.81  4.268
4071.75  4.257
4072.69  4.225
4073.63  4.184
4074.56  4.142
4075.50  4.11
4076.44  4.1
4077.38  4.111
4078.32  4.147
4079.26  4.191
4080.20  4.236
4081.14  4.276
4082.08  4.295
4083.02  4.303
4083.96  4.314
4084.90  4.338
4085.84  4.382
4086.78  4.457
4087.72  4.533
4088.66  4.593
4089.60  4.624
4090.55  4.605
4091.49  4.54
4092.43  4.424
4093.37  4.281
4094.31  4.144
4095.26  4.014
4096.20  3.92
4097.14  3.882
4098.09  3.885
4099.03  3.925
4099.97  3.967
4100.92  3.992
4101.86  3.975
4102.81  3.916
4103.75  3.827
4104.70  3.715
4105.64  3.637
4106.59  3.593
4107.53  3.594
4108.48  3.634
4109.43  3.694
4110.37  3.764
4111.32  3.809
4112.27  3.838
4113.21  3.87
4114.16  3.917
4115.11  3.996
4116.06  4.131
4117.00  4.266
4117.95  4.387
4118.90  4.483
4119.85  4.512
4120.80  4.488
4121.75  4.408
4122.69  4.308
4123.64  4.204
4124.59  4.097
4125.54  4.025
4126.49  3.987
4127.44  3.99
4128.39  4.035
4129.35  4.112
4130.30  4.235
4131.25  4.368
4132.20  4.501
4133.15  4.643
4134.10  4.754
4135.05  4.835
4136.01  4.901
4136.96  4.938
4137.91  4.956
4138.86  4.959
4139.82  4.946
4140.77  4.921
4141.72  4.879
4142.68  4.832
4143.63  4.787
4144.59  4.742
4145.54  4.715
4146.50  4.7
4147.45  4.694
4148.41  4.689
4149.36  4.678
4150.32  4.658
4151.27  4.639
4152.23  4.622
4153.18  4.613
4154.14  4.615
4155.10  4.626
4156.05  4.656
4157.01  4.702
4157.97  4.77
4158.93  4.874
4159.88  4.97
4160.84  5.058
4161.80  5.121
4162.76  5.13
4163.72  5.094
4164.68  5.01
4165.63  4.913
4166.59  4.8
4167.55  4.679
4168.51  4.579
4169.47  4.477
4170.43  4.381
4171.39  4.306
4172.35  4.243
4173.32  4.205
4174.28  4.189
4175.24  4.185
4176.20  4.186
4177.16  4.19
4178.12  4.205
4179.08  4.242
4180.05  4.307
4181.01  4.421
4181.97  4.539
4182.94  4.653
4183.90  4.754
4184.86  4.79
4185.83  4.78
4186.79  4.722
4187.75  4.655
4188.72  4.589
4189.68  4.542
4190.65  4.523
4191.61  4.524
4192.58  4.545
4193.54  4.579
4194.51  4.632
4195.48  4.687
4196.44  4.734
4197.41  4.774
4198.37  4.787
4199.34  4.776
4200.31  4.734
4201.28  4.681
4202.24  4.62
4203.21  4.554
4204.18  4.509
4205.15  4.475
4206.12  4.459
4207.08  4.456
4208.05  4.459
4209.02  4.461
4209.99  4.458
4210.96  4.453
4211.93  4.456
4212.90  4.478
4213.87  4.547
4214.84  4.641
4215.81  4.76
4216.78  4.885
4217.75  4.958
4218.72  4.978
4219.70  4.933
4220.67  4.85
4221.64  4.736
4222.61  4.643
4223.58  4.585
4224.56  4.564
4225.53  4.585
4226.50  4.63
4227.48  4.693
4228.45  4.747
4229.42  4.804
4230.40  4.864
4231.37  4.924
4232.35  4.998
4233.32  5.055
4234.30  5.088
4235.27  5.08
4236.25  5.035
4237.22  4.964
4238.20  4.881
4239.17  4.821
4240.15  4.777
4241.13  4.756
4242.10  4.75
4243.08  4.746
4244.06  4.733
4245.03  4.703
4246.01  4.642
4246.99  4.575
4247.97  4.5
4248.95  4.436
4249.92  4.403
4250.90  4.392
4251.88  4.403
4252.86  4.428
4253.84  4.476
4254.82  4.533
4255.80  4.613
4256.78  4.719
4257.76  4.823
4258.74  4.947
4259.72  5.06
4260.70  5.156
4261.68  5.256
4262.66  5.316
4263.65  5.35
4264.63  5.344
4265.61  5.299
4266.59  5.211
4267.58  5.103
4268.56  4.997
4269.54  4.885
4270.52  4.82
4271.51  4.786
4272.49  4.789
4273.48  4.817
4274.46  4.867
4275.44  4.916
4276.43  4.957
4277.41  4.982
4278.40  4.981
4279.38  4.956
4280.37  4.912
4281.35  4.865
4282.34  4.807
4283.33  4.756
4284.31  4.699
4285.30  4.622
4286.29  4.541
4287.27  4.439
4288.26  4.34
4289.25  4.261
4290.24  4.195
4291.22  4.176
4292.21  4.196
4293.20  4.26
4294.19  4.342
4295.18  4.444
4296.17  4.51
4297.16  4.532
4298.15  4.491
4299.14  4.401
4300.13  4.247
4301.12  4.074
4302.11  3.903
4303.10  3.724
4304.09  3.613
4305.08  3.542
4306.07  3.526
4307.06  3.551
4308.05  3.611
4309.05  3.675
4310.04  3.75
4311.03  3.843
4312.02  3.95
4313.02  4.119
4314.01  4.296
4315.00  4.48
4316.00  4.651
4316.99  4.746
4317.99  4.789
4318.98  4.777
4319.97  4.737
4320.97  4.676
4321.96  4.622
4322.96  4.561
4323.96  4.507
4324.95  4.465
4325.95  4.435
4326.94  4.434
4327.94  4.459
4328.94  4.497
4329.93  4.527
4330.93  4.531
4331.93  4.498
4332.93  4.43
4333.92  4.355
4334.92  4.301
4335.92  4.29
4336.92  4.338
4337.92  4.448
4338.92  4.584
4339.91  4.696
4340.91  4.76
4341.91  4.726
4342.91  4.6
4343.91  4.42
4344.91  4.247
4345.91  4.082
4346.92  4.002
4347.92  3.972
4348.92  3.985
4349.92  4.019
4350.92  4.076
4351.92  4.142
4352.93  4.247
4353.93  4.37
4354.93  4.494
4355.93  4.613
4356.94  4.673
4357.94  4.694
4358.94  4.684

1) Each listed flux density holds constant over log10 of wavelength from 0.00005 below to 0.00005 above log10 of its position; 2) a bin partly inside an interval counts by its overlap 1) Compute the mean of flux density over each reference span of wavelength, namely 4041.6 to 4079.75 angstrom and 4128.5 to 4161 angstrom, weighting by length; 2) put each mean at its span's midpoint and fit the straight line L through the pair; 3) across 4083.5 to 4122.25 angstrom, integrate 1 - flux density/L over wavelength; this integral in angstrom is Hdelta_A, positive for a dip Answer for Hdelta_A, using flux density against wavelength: 3.7 angstrom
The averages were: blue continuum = 4.37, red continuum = 4.71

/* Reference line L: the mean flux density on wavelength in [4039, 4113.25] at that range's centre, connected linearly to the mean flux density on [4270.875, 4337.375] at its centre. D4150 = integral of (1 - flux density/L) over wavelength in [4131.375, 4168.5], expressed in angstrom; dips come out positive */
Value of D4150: -4.18 angstrom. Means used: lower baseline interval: 4.27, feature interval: 4.8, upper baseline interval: 4.41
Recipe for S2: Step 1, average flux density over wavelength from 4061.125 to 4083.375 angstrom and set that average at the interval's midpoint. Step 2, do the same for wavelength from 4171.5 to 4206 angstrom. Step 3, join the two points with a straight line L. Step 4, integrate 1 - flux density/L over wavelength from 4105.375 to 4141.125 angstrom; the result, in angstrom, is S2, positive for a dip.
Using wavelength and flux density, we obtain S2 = 0.7 angstrom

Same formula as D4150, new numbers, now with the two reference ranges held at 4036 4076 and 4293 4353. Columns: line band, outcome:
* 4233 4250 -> -1.7 angstrom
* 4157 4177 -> -1.0 angstrom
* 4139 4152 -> -0.9 angstrom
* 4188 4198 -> -0.5 angstrom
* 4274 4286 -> -1.5 angstrom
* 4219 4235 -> -1.6 angstrom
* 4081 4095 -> 0.3 angstrom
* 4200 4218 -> -0.8 angstrom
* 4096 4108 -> 1.7 angstrom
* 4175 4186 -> -0.1 angstrom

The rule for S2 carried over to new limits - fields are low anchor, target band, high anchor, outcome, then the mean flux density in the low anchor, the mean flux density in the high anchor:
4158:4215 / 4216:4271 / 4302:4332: -4.9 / 4.59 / 4.24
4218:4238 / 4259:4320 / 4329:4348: 1.0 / 4.84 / 4.42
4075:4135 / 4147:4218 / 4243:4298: -3.1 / 4.15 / 4.73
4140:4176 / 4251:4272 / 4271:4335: -2.0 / 4.69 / 4.41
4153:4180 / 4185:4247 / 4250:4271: 0.7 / 4.6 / 4.9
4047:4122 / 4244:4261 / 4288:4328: -1.6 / 4.2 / 4.24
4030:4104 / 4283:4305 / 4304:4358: 0.3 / 4.47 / 4.32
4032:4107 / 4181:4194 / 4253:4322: -0.4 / 4.42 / 4.55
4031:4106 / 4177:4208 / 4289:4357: -1.5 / 4.44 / 4.29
